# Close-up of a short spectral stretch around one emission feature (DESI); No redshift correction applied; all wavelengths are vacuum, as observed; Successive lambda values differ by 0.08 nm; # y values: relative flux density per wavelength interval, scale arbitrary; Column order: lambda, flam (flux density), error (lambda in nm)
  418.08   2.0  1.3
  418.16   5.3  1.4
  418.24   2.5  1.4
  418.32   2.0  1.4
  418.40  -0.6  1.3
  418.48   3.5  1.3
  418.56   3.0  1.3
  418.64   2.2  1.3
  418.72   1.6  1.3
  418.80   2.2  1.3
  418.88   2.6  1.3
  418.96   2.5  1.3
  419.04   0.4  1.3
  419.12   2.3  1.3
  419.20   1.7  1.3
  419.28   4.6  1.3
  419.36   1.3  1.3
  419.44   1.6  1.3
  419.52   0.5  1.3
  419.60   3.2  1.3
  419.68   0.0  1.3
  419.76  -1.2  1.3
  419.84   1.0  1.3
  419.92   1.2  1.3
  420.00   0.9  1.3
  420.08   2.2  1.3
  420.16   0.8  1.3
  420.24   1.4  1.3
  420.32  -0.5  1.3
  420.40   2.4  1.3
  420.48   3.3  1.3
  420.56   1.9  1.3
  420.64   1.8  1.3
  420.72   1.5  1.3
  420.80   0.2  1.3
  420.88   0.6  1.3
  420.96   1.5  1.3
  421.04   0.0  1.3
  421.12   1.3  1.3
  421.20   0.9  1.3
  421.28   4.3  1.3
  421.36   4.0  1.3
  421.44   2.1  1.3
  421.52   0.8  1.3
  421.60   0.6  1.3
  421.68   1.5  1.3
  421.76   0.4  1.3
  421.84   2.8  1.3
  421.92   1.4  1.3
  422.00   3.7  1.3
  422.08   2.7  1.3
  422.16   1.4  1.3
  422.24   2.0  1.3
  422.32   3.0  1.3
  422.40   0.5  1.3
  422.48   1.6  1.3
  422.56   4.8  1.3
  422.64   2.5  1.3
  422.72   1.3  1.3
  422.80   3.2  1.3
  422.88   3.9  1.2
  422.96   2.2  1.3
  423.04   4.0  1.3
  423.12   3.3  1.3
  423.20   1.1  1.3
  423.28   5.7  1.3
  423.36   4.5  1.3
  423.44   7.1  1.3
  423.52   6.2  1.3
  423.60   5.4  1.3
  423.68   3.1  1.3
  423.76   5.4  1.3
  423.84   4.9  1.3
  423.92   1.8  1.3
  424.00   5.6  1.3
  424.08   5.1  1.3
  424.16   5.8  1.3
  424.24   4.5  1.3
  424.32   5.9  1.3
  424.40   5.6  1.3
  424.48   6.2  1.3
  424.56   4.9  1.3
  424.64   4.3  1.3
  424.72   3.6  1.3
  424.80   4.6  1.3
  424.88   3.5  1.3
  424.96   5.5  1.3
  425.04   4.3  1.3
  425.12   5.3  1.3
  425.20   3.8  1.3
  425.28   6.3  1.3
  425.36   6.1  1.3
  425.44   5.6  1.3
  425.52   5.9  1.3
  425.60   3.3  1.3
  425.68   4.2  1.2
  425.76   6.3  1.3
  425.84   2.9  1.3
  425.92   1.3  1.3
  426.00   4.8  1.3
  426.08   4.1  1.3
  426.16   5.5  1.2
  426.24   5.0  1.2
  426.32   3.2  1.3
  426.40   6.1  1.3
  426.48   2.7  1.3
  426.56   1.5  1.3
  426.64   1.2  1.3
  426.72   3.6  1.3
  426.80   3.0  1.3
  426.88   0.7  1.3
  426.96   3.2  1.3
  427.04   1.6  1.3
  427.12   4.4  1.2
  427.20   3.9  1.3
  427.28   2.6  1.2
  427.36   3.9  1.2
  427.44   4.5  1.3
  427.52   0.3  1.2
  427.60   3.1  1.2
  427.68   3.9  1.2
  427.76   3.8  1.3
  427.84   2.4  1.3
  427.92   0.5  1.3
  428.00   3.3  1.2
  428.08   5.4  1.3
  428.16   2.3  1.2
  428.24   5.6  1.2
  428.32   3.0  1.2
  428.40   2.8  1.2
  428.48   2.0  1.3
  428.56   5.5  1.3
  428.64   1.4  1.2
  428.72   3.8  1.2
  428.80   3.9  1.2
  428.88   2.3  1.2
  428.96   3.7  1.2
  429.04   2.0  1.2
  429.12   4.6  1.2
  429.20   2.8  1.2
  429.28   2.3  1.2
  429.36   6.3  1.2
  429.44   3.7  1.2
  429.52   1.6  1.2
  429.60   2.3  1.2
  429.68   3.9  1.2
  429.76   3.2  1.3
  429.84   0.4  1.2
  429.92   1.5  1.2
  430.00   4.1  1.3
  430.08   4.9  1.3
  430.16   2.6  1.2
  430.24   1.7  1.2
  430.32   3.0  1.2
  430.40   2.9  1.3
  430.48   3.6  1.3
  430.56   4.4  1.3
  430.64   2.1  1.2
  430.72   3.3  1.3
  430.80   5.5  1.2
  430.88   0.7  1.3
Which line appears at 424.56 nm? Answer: C IV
